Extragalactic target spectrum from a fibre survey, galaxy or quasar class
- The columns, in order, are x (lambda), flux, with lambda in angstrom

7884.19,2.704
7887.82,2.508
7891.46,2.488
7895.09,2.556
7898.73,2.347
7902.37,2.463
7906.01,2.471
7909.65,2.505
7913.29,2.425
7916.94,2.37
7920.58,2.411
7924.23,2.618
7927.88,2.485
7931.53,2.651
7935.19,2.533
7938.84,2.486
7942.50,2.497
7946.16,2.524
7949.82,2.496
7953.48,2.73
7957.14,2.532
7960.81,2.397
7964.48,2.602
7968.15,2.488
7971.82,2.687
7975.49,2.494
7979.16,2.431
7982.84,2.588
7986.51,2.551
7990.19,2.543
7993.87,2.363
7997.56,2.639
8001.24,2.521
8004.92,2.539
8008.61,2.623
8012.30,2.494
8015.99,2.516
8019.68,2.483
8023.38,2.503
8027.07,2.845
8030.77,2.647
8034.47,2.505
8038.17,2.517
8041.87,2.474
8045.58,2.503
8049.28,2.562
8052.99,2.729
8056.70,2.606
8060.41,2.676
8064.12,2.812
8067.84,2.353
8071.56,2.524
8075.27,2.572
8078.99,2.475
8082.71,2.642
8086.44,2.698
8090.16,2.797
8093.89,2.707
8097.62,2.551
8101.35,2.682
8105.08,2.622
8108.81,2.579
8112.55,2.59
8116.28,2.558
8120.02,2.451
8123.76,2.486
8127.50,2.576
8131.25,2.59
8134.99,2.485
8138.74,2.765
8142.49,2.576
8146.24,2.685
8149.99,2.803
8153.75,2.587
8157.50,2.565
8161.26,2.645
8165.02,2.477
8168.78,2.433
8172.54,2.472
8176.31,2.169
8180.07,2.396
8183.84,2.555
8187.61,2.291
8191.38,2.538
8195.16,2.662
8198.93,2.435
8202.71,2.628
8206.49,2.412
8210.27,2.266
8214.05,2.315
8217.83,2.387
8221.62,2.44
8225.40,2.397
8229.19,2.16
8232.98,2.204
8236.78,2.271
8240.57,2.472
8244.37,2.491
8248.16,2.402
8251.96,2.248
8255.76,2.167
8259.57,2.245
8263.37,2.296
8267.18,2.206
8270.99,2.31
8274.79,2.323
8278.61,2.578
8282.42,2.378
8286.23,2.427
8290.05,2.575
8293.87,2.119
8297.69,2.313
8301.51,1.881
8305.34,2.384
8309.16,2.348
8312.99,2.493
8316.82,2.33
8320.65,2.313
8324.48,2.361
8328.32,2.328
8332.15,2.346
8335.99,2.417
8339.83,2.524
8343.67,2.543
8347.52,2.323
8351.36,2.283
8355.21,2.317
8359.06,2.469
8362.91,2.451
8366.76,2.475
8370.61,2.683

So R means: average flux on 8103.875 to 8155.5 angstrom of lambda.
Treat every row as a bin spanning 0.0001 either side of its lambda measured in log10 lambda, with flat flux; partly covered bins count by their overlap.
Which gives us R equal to 2.6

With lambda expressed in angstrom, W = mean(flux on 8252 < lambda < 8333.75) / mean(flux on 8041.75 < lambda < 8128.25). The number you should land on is 0.89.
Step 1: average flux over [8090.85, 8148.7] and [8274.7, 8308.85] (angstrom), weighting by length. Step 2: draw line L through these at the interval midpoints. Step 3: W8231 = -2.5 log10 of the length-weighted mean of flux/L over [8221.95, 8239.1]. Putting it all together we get 0.07 mag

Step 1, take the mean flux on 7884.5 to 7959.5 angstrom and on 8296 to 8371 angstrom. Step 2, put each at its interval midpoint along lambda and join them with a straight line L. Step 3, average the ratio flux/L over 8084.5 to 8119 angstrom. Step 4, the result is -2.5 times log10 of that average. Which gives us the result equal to -0.08 mag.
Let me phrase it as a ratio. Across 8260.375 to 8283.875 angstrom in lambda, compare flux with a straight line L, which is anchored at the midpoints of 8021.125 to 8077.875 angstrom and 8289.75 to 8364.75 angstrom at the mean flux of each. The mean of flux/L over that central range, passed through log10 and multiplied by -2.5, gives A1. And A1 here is 0.02 mag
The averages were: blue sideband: 2.59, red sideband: 2.35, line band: 2.34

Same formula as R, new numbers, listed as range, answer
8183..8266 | 2.37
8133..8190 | 2.53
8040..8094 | 2.61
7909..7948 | 2.5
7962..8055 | 2.55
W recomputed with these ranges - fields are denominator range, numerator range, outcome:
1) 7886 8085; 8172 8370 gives 0.93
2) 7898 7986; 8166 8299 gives 0.94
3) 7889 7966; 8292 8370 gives 0.94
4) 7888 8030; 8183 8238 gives 0.95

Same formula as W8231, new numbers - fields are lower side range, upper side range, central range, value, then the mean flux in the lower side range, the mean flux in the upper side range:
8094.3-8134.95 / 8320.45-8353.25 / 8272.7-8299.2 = 0.018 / 2.57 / 2.39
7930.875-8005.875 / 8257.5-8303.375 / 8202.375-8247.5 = -0.008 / 2.54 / 2.3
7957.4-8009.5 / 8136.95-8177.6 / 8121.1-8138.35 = 0.005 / 2.53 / 2.57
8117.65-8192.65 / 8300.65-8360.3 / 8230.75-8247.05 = 0.041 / 2.53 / 2.36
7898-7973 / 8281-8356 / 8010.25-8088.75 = -0.050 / 2.51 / 2.35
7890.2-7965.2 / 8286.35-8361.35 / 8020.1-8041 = -0.054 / 2.5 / 2.35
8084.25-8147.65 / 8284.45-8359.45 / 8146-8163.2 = -0.038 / 2.61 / 2.35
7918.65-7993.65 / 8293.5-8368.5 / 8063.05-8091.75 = -0.054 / 2.53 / 2.36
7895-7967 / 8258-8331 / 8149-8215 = -0.043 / 2.5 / 2.33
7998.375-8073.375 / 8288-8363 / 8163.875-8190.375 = 0.029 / 2.57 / 2.35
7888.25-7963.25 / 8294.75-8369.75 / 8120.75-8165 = -0.076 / 2.5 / 2.36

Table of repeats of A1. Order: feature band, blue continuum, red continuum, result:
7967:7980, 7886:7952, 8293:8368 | -0.03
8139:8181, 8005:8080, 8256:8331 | -0.04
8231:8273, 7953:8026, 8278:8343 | 0.04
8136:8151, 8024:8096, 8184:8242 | -0.08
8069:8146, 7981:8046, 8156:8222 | -0.04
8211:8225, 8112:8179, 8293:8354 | 0.04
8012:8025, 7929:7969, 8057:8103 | 0.04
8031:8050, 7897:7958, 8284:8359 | -0.03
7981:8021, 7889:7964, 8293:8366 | -0.03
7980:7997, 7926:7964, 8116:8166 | 0.01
